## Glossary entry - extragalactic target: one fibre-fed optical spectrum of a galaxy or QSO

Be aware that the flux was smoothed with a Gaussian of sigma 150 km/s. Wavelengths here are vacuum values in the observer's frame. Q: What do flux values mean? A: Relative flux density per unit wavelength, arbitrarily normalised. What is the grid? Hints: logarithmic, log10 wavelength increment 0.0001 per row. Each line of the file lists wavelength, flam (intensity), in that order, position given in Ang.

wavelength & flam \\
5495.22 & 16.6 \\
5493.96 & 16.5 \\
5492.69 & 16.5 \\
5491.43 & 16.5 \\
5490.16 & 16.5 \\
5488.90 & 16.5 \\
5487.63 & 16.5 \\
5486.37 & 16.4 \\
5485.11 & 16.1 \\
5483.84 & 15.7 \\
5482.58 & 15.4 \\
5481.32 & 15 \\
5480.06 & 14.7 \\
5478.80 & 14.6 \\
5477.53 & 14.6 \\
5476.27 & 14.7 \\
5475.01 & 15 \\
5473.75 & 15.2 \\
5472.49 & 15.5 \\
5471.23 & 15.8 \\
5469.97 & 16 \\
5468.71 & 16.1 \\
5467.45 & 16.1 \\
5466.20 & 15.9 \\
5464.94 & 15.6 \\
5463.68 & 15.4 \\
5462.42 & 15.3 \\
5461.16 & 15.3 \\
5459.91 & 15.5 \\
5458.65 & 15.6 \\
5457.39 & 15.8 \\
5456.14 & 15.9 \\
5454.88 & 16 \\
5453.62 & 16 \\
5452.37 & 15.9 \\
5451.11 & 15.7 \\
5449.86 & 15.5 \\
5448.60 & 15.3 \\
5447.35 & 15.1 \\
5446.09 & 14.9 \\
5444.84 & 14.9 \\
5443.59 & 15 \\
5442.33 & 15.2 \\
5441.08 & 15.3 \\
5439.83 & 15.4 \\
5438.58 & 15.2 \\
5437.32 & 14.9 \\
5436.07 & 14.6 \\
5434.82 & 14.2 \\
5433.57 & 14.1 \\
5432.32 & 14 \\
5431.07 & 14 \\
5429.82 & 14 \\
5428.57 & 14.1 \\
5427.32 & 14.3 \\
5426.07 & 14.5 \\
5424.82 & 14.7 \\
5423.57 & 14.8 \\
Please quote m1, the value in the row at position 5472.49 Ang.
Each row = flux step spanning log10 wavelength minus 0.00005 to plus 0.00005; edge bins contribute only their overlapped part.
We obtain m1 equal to 15.5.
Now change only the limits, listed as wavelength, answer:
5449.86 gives 15.5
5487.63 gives 16.5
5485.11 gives 16.1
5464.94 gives 15.6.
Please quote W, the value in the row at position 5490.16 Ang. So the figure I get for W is 16.5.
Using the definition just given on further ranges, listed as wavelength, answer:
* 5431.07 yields 14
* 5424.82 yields 14.7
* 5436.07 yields 14.6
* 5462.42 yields 15.3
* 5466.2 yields 15.9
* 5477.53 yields 14.6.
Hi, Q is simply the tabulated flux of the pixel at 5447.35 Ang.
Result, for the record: 15.1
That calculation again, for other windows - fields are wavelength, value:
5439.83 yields 15.4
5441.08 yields 15.3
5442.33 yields 15.2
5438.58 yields 15.2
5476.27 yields 14.7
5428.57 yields 14.1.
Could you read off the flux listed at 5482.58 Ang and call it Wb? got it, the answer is 15.4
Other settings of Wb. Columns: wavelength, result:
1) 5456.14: 15.9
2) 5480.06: 14.7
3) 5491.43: 16.5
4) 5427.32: 14.3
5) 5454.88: 16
